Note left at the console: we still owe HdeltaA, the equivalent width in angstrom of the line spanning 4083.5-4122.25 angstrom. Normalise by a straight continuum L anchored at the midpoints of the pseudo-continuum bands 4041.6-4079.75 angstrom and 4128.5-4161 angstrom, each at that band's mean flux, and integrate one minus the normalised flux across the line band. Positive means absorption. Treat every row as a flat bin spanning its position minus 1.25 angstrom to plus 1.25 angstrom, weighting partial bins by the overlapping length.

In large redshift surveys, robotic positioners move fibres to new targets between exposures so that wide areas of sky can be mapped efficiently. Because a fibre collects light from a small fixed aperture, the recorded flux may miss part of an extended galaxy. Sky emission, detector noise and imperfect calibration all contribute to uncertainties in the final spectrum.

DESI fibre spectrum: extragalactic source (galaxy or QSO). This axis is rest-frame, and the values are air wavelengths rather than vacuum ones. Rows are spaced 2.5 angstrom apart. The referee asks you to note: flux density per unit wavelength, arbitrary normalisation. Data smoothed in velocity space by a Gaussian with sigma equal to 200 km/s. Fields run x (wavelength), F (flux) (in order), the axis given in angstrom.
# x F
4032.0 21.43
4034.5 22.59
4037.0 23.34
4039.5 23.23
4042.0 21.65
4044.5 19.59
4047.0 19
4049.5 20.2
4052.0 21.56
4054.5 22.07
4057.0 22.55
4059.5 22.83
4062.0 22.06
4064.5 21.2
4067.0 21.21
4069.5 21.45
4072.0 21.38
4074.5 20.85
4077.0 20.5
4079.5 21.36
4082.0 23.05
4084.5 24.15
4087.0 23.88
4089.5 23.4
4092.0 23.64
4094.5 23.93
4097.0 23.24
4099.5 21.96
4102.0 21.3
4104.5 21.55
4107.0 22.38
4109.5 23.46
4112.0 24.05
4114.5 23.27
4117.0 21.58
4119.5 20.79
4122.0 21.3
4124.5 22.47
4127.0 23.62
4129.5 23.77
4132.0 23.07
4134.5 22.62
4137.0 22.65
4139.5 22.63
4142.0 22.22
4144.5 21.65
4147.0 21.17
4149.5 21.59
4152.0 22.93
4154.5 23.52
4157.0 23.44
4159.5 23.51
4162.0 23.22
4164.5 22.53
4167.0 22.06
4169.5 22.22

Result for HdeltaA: -1.5 angstrom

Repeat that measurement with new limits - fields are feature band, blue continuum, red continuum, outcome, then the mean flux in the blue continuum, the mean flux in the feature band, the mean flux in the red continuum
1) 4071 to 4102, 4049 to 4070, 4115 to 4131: -0.8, 21.7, 22.6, 22.3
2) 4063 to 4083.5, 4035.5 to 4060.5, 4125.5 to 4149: 0.4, 21.6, 21.4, 22.6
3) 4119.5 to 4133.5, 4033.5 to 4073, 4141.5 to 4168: -0.2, 21.6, 22.7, 22.5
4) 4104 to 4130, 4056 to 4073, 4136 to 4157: -0.5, 21.8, 22.6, 22.4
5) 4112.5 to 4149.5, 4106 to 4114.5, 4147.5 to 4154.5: 0.8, 23.3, 22.4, 22.4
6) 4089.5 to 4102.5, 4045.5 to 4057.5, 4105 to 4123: -0.6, 21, 23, 22.4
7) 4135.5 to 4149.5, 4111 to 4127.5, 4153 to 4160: 0.6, 22.4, 22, 23.5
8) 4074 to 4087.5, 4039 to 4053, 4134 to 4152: -0.7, 20.7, 22.3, 22.1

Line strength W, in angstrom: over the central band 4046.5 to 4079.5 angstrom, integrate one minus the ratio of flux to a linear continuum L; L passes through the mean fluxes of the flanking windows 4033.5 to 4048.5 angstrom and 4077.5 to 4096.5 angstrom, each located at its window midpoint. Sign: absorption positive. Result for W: 1.5 angstrom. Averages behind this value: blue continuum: 21.5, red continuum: 23.2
